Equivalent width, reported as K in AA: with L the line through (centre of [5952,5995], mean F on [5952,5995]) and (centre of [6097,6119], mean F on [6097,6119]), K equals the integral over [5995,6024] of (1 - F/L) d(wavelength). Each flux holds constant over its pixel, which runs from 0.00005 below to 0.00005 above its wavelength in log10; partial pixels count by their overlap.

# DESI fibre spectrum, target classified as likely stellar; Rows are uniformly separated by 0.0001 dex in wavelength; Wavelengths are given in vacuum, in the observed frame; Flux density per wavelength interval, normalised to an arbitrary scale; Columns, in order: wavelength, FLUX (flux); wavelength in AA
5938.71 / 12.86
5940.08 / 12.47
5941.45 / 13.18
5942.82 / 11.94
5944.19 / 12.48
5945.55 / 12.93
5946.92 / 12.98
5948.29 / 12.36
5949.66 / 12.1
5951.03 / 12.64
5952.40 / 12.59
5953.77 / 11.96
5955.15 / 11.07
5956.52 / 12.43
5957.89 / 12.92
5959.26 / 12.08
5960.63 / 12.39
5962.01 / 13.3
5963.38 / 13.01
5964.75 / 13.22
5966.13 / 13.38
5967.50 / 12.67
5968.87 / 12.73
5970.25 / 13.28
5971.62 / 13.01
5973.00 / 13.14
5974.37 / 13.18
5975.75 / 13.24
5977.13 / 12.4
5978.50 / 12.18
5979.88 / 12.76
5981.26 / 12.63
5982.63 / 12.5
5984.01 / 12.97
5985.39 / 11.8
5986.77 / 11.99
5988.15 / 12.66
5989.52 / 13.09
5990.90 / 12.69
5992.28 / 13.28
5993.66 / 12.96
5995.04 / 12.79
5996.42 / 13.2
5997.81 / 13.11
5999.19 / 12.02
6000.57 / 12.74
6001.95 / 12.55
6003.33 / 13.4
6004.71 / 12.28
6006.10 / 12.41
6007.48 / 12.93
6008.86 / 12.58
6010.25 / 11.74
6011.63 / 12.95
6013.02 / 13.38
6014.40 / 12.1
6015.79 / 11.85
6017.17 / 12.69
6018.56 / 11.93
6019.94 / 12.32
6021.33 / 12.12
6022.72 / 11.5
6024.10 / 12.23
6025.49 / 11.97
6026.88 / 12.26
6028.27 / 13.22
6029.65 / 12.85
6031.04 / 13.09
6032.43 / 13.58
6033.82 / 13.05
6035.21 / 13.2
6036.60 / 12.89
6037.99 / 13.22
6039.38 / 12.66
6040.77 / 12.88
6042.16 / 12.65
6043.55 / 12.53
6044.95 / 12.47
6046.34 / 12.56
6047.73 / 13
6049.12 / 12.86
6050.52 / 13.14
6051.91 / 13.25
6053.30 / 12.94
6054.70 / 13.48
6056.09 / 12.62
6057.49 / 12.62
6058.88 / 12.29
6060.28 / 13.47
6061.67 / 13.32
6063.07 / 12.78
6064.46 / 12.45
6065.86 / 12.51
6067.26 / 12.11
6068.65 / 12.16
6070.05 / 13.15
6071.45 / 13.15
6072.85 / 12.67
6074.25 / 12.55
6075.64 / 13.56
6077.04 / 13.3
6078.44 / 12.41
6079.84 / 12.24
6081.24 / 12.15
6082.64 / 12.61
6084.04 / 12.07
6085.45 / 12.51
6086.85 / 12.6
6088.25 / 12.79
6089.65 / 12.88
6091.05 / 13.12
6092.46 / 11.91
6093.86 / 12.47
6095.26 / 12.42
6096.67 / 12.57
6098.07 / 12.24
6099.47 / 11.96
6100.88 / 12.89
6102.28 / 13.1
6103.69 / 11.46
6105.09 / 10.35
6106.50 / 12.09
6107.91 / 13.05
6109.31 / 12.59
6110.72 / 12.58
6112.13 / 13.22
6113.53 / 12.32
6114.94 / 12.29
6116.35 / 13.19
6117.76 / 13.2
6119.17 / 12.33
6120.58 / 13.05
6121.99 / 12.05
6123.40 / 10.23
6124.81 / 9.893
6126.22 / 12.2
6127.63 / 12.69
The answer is 0.3 AA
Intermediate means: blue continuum 12.7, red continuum 12.4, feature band 12.5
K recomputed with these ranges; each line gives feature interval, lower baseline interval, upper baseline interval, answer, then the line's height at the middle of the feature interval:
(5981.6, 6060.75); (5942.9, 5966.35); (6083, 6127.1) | -1.6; 12.4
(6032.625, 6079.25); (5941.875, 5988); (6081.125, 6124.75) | -1.5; 12.4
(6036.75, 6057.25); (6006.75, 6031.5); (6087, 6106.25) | -0.8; 12.4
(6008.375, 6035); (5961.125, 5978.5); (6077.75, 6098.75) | 0.5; 12.8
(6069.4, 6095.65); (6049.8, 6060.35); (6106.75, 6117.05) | 0.3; 12.8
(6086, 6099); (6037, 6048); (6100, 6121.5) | 0.0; 12.6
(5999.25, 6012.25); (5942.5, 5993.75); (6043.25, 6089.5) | 0.1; 12.7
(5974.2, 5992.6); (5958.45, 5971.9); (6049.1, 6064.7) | 0.4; 12.9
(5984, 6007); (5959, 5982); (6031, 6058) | 0.3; 12.9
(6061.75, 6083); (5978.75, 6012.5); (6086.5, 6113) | -0.3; 12.5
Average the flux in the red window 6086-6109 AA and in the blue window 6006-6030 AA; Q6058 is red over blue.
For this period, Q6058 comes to 1.00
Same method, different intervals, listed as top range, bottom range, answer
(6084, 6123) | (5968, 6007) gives 0.98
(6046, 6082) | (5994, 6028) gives 1.03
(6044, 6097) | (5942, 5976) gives 1.00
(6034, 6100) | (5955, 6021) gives 1.00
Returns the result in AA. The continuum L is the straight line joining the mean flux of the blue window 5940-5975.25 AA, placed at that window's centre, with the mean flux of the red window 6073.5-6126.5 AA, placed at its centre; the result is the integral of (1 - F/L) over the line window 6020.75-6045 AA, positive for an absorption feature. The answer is -0.34 AA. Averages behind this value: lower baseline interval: 12.7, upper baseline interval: 12.4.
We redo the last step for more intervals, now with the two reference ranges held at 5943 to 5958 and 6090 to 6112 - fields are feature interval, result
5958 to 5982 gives -0.95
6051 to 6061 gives -0.49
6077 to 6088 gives -0.09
